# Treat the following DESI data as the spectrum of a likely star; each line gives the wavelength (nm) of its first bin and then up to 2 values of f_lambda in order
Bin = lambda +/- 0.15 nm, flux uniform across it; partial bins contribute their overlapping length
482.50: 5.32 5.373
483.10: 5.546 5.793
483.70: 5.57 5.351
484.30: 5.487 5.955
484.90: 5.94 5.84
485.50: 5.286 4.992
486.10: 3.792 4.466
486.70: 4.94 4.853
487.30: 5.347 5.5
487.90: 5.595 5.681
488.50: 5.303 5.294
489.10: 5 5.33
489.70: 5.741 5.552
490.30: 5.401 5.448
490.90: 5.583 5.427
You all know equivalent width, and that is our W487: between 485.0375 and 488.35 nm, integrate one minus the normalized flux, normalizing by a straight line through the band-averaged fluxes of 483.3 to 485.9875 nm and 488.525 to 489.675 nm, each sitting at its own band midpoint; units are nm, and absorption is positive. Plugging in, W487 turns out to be 0.18 nm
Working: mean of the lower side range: 5.55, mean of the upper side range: 5.28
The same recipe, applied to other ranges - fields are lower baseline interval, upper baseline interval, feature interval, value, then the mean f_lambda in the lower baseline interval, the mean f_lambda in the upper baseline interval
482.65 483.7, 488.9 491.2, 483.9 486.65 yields 0.15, 5.57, 5.43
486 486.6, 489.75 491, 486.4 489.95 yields -0.36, 4.22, 5.51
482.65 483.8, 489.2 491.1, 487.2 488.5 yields 0.00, 5.57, 5.49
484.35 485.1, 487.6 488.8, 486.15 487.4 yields 0.19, 5.88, 5.49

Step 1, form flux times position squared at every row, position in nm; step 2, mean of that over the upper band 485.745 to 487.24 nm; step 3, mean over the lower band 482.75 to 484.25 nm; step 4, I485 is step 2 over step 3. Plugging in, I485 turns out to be 0.85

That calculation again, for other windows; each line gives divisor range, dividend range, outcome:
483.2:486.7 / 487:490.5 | 1.04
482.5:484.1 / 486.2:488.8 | 0.96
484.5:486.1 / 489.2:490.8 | 1.03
